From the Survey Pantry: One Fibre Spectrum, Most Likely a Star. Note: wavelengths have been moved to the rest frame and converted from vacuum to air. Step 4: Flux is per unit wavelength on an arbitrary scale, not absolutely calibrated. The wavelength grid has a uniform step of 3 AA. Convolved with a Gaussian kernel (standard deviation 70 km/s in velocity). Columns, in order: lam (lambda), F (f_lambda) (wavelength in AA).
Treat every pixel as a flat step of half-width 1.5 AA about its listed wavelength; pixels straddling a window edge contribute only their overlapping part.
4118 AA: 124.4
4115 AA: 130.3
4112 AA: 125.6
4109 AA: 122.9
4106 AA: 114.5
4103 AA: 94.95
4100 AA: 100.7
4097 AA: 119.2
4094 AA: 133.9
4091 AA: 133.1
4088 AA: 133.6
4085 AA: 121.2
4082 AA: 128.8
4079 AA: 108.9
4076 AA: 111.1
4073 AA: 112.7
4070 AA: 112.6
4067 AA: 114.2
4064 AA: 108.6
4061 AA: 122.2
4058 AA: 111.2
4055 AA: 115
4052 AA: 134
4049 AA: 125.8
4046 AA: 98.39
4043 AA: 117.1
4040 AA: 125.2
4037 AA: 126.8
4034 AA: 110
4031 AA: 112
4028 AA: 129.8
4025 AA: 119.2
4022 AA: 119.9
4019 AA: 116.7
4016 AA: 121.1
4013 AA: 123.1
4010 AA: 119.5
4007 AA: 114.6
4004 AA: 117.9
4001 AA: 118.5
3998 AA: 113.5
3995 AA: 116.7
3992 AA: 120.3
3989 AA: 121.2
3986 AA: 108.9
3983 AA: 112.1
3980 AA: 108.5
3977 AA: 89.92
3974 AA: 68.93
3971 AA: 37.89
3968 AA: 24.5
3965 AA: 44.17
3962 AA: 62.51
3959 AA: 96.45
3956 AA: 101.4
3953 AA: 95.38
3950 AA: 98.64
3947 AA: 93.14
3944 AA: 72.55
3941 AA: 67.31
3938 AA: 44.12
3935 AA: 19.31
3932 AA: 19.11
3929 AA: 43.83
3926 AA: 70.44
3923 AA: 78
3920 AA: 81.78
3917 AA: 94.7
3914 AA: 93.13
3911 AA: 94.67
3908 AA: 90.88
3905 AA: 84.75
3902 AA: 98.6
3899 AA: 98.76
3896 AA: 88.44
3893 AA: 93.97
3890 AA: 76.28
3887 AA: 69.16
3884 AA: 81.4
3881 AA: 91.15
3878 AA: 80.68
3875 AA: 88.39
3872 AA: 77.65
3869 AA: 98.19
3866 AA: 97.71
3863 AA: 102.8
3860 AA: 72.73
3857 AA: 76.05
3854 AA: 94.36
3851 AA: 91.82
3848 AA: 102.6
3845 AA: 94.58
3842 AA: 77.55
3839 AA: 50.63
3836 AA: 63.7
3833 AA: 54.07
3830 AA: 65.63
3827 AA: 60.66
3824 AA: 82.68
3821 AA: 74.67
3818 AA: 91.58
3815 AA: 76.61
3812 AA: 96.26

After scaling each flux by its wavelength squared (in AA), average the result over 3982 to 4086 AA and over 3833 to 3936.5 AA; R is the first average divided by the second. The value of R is 1.6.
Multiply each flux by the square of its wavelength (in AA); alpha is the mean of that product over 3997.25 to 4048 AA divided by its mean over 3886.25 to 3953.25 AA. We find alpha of 1.62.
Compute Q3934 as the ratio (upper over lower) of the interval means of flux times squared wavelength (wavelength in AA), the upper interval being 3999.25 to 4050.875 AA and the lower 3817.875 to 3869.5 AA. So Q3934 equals 1.62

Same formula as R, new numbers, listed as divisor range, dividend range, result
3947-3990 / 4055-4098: 1.51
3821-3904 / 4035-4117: 1.60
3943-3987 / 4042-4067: 1.51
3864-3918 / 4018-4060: 1.44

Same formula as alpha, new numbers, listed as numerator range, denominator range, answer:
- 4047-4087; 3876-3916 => 1.45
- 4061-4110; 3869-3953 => 1.64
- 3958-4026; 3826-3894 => 1.32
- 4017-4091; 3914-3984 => 1.76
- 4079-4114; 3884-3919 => 1.49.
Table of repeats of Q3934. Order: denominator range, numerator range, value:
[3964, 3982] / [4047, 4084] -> 1.90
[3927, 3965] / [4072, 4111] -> 1.90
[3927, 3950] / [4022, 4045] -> 2.28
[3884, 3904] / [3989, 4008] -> 1.42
